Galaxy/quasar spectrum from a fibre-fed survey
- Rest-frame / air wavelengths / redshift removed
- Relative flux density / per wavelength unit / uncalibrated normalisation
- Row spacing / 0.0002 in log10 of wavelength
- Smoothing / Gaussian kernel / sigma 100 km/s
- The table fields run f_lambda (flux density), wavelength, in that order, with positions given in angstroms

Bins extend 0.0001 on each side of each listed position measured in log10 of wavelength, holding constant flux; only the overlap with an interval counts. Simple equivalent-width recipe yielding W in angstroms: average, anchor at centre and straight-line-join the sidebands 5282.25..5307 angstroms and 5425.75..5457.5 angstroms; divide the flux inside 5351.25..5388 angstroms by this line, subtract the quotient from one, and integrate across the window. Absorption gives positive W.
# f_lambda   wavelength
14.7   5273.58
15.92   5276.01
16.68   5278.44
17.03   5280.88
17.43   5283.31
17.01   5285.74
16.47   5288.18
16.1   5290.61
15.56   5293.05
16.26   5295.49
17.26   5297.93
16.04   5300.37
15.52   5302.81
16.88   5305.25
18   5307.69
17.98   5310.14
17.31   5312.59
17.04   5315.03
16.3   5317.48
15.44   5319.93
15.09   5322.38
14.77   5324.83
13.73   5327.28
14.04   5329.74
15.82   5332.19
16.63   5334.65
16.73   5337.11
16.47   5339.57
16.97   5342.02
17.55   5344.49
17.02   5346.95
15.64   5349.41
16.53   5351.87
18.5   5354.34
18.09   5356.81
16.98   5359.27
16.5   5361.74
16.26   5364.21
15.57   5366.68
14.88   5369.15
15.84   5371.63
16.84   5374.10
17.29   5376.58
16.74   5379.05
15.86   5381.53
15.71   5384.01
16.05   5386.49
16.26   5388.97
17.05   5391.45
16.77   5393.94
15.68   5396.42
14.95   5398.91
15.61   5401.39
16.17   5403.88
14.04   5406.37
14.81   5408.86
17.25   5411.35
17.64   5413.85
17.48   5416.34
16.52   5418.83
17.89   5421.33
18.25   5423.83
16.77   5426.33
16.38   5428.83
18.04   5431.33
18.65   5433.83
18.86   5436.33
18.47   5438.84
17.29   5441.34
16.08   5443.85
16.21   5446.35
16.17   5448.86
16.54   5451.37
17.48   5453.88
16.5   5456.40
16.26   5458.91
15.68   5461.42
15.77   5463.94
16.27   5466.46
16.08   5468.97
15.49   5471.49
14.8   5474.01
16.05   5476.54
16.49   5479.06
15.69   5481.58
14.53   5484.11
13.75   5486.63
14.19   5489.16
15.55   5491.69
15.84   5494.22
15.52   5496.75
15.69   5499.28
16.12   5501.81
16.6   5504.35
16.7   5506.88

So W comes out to 0.7 angstroms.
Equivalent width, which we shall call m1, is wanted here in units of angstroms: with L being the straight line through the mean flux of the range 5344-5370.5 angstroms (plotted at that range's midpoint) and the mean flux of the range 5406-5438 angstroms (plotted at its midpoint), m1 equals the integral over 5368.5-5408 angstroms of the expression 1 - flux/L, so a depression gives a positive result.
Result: 2.2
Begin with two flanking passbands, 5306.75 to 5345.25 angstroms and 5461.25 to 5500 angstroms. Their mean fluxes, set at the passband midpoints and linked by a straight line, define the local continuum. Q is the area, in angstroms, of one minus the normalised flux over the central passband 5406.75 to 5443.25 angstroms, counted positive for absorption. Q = -3.8 angstroms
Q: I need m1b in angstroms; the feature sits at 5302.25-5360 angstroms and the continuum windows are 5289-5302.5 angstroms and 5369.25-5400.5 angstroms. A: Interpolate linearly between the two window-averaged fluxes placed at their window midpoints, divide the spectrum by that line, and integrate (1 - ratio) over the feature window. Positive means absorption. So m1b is -0.9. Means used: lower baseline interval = 16.2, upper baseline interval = 16.2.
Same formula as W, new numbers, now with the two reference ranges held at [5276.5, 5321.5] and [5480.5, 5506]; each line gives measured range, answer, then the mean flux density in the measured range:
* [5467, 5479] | -0.18 angstroms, 15.7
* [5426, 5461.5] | -3.11 angstroms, 17.1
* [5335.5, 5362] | -1.11 angstroms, 17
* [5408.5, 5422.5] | -1.04 angstroms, 17.1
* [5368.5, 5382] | -0.14 angstroms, 16.3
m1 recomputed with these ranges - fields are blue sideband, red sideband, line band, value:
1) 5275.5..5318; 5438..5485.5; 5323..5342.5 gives 1.2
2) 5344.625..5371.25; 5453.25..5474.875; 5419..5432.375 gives -0.9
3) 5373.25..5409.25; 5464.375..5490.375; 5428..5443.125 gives -2.2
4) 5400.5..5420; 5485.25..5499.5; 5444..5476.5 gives -1.3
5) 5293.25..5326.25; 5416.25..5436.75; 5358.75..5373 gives 0.9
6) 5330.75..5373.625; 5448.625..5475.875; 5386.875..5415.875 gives 0.5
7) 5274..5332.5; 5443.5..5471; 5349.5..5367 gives -0.7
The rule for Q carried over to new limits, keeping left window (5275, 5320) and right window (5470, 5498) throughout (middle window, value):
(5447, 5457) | -0.7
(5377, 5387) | -0.1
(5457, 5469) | -0.5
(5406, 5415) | -0.2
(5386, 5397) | -0.3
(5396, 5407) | 0.4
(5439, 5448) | -0.7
